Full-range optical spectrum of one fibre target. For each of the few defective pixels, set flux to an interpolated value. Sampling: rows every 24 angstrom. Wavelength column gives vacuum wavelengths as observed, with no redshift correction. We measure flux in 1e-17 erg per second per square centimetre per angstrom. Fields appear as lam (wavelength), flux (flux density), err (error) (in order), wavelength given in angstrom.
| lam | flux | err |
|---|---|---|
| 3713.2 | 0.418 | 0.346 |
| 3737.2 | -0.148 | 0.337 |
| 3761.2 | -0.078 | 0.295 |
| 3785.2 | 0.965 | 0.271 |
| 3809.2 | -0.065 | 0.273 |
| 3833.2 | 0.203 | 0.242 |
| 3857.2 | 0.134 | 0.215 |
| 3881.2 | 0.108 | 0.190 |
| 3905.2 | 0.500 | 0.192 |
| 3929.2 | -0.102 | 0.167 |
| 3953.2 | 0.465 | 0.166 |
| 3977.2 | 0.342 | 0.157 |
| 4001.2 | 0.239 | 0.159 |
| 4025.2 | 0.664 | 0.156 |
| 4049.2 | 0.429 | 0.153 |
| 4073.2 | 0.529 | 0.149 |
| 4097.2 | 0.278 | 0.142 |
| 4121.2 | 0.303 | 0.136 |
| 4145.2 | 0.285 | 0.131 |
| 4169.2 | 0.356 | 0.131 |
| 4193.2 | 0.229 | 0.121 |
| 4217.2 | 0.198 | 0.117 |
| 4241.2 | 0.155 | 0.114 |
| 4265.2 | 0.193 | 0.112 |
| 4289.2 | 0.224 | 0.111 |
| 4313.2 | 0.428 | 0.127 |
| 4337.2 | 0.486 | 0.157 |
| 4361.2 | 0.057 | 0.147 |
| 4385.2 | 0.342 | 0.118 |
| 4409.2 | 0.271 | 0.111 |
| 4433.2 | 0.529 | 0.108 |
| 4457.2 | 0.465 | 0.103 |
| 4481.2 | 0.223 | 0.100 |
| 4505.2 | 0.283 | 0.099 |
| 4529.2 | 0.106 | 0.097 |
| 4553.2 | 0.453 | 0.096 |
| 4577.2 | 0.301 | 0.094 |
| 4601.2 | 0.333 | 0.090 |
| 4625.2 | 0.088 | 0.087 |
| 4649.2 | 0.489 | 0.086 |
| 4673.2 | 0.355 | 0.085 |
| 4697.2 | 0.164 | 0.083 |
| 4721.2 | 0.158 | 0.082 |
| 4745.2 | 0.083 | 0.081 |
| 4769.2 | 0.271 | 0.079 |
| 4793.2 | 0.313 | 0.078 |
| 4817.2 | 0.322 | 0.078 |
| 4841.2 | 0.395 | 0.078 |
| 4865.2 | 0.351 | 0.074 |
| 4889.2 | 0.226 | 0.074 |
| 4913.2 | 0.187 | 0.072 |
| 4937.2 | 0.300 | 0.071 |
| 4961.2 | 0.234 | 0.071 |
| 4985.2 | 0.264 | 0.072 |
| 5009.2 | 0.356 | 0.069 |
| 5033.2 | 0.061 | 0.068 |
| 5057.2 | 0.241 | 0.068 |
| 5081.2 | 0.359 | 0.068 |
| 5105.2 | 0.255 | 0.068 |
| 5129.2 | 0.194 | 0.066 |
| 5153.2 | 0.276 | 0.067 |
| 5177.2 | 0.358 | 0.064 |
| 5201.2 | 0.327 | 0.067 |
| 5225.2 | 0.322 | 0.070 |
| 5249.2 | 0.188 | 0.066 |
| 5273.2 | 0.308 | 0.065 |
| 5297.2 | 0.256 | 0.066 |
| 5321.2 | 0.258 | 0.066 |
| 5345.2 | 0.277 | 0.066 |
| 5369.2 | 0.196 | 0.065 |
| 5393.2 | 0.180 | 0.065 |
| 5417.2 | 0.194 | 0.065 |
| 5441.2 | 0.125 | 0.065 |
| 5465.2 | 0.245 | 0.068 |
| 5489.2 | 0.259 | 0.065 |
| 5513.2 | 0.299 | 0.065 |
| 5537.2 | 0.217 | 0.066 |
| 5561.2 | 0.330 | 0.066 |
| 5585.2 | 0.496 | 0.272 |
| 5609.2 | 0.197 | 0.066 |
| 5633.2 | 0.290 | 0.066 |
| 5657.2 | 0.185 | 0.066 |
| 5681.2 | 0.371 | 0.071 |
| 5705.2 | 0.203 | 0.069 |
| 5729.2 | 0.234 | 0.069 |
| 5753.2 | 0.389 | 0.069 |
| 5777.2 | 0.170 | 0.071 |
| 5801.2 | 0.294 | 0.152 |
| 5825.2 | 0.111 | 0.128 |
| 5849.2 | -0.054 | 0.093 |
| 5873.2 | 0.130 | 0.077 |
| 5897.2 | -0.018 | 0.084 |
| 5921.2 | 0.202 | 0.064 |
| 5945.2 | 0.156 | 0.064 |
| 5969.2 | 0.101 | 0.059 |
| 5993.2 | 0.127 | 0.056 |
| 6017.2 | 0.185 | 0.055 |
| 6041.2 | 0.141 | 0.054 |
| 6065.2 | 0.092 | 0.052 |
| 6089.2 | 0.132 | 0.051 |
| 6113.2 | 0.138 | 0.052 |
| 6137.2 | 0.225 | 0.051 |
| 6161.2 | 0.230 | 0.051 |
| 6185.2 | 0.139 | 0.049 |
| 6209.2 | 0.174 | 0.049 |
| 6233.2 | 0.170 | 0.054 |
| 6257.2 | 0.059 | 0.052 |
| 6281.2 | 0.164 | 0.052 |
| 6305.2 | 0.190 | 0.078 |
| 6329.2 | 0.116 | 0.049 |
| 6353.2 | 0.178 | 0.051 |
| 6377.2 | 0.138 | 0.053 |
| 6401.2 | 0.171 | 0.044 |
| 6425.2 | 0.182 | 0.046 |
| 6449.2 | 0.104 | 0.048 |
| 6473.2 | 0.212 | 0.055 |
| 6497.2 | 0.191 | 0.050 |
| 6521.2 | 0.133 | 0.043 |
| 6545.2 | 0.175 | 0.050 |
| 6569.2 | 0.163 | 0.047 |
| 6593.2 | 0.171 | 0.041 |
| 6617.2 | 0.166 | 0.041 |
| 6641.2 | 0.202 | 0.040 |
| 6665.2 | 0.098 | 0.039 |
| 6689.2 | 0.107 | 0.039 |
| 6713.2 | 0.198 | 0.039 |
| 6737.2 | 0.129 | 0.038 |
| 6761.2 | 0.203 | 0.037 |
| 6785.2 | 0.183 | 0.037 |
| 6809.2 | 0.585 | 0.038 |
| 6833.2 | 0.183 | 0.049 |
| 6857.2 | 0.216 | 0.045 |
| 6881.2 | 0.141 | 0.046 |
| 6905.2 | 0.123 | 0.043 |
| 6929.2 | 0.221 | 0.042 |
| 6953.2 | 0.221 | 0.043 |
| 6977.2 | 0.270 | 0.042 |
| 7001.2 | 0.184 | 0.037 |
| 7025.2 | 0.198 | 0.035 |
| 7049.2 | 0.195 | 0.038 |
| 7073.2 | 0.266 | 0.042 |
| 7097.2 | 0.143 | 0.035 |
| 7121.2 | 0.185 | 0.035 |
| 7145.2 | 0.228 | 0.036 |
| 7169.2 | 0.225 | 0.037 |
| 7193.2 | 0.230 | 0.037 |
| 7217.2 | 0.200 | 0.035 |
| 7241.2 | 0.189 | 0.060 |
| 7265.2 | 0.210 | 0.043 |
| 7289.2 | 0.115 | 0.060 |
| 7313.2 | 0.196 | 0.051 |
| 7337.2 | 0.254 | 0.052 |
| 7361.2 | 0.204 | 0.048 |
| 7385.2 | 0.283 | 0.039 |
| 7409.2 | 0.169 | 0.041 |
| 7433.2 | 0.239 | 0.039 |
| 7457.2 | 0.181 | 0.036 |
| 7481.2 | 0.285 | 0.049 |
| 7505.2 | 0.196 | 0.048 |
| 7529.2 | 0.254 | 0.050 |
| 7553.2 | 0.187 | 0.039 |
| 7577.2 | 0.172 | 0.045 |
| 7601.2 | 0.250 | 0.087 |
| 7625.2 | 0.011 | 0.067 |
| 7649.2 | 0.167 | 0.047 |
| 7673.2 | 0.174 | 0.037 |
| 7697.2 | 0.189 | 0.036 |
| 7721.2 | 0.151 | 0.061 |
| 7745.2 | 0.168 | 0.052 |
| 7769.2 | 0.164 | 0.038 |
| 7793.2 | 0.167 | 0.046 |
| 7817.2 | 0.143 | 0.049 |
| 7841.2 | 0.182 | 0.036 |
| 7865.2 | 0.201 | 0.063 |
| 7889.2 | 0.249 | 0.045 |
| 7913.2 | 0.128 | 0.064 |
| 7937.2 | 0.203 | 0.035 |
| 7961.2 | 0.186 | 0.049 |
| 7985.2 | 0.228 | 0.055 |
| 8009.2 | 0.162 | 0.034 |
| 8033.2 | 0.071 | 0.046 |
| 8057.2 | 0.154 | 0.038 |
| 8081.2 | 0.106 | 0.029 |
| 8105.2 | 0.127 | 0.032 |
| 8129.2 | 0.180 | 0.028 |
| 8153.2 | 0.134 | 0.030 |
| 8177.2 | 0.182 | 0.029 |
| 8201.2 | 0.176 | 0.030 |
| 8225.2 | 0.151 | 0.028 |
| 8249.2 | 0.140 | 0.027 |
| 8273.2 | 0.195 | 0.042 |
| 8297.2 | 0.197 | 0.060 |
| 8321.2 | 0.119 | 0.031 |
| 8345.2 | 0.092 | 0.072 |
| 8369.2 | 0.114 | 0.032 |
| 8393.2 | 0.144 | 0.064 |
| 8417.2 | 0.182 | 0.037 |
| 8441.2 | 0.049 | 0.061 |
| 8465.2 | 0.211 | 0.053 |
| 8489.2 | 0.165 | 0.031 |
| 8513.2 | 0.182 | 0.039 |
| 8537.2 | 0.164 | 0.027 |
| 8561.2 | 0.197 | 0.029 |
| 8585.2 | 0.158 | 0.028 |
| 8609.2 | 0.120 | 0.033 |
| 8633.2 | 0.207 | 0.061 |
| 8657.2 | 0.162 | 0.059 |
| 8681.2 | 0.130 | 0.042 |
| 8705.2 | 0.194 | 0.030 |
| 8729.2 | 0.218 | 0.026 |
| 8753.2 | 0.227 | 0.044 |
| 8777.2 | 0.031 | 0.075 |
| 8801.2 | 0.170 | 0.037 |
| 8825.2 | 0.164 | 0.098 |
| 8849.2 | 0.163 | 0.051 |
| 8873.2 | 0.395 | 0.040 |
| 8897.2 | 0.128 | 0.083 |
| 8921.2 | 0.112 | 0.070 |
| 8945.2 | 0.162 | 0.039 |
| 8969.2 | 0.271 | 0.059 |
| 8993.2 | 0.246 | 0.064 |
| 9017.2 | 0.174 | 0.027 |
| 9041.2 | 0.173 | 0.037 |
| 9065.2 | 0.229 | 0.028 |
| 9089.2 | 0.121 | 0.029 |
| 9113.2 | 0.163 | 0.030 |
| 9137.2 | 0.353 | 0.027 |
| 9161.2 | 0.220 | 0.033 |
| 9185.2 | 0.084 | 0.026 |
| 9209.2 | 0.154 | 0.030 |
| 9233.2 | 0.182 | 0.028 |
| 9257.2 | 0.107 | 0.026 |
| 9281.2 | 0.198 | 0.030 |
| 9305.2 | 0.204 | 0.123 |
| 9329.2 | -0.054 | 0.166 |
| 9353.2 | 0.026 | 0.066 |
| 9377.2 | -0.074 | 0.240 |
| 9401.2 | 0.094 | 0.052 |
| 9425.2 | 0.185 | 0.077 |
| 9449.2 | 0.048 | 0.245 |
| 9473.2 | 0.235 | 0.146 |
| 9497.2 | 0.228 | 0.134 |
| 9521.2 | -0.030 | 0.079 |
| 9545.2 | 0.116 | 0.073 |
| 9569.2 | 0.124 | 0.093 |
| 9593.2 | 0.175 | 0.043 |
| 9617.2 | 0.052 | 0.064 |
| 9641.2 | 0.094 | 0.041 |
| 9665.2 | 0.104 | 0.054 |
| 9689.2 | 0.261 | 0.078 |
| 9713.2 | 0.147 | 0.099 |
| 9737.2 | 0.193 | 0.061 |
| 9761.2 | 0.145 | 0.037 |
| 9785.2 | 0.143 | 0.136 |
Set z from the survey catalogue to 0.827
